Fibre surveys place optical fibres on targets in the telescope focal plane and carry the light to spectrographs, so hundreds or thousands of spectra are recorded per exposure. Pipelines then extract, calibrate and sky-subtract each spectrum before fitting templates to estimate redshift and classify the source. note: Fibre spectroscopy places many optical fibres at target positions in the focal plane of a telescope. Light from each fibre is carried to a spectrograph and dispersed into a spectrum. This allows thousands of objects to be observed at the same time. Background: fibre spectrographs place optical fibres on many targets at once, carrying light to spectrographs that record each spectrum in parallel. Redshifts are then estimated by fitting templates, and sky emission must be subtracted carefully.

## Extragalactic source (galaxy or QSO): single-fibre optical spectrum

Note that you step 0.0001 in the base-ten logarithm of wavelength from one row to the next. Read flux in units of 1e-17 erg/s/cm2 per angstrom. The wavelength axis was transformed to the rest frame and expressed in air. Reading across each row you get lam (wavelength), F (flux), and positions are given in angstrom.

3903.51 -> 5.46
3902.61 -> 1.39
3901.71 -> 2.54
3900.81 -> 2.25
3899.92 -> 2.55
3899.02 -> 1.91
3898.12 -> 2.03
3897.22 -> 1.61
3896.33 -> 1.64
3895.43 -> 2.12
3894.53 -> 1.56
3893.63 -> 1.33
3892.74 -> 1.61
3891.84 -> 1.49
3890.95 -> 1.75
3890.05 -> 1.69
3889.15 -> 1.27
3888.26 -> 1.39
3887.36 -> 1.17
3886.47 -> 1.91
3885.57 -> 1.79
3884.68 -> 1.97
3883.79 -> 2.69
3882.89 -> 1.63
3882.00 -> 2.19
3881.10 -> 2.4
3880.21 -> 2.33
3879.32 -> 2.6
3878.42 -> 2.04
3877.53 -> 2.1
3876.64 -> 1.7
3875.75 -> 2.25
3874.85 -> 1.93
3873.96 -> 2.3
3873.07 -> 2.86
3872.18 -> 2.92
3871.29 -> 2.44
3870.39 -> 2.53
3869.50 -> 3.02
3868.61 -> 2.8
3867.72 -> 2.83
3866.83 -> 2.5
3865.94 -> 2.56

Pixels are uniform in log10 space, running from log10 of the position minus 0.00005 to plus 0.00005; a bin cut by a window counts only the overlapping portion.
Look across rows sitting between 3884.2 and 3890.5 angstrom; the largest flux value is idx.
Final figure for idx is 1.97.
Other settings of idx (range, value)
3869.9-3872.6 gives 2.92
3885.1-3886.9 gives 1.91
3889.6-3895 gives 1.75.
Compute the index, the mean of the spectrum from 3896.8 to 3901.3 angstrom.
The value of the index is 2.08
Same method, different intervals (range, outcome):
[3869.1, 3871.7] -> 2.65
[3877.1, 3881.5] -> 2.3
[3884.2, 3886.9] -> 1.9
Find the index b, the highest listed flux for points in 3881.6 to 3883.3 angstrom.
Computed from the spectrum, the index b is 2.19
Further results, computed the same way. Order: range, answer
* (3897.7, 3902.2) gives 2.55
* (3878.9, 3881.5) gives 2.6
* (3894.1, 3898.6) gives 2.12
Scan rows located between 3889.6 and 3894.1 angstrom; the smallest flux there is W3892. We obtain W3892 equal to 1.33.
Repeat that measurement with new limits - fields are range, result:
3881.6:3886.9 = 1.63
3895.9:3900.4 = 1.61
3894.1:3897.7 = 1.56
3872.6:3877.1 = 1.7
